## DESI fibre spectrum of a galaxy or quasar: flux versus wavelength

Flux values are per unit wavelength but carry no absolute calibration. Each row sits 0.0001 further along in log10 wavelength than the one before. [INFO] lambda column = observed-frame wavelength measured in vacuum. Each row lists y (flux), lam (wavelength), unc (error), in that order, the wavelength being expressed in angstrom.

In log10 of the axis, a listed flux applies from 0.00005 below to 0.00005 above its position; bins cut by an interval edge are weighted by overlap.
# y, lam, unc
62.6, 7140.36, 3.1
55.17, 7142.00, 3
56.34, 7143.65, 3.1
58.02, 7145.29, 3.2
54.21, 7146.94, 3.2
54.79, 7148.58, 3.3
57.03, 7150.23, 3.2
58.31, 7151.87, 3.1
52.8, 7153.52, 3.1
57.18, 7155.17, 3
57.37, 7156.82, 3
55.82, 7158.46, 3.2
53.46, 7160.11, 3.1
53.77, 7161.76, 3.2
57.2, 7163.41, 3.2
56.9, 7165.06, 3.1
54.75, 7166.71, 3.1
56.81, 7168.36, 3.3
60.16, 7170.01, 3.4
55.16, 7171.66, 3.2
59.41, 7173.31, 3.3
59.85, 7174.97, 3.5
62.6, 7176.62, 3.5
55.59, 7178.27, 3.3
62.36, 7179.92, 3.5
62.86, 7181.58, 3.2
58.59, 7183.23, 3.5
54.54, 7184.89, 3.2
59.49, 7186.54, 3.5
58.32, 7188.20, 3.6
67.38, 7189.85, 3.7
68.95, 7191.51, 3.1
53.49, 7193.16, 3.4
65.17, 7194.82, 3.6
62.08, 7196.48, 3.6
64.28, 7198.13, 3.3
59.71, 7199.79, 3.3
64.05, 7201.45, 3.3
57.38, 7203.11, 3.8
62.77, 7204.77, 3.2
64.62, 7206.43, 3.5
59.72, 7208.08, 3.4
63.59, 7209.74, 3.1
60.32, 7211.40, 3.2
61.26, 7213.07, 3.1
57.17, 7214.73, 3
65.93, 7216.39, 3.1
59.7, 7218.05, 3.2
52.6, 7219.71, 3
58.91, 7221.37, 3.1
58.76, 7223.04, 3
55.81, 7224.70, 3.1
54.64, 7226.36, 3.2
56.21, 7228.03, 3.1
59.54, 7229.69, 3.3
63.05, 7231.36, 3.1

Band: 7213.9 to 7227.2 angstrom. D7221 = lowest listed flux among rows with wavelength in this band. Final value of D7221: 52.6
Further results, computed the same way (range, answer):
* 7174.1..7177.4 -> 59.85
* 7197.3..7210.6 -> 57.38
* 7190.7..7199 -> 53.49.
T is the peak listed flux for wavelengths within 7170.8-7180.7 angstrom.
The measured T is 62.6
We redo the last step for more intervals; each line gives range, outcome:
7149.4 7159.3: 58.31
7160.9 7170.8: 60.16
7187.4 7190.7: 67.38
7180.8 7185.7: 62.86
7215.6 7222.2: 65.93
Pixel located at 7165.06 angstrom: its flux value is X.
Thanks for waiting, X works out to 56.9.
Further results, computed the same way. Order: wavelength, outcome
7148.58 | 54.79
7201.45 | 64.05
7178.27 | 55.59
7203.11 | 57.38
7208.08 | 59.72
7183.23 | 58.59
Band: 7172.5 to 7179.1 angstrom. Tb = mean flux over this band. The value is 59.4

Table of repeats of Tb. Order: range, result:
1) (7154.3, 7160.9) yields 56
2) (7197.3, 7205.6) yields 61.6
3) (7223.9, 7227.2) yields 55.2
